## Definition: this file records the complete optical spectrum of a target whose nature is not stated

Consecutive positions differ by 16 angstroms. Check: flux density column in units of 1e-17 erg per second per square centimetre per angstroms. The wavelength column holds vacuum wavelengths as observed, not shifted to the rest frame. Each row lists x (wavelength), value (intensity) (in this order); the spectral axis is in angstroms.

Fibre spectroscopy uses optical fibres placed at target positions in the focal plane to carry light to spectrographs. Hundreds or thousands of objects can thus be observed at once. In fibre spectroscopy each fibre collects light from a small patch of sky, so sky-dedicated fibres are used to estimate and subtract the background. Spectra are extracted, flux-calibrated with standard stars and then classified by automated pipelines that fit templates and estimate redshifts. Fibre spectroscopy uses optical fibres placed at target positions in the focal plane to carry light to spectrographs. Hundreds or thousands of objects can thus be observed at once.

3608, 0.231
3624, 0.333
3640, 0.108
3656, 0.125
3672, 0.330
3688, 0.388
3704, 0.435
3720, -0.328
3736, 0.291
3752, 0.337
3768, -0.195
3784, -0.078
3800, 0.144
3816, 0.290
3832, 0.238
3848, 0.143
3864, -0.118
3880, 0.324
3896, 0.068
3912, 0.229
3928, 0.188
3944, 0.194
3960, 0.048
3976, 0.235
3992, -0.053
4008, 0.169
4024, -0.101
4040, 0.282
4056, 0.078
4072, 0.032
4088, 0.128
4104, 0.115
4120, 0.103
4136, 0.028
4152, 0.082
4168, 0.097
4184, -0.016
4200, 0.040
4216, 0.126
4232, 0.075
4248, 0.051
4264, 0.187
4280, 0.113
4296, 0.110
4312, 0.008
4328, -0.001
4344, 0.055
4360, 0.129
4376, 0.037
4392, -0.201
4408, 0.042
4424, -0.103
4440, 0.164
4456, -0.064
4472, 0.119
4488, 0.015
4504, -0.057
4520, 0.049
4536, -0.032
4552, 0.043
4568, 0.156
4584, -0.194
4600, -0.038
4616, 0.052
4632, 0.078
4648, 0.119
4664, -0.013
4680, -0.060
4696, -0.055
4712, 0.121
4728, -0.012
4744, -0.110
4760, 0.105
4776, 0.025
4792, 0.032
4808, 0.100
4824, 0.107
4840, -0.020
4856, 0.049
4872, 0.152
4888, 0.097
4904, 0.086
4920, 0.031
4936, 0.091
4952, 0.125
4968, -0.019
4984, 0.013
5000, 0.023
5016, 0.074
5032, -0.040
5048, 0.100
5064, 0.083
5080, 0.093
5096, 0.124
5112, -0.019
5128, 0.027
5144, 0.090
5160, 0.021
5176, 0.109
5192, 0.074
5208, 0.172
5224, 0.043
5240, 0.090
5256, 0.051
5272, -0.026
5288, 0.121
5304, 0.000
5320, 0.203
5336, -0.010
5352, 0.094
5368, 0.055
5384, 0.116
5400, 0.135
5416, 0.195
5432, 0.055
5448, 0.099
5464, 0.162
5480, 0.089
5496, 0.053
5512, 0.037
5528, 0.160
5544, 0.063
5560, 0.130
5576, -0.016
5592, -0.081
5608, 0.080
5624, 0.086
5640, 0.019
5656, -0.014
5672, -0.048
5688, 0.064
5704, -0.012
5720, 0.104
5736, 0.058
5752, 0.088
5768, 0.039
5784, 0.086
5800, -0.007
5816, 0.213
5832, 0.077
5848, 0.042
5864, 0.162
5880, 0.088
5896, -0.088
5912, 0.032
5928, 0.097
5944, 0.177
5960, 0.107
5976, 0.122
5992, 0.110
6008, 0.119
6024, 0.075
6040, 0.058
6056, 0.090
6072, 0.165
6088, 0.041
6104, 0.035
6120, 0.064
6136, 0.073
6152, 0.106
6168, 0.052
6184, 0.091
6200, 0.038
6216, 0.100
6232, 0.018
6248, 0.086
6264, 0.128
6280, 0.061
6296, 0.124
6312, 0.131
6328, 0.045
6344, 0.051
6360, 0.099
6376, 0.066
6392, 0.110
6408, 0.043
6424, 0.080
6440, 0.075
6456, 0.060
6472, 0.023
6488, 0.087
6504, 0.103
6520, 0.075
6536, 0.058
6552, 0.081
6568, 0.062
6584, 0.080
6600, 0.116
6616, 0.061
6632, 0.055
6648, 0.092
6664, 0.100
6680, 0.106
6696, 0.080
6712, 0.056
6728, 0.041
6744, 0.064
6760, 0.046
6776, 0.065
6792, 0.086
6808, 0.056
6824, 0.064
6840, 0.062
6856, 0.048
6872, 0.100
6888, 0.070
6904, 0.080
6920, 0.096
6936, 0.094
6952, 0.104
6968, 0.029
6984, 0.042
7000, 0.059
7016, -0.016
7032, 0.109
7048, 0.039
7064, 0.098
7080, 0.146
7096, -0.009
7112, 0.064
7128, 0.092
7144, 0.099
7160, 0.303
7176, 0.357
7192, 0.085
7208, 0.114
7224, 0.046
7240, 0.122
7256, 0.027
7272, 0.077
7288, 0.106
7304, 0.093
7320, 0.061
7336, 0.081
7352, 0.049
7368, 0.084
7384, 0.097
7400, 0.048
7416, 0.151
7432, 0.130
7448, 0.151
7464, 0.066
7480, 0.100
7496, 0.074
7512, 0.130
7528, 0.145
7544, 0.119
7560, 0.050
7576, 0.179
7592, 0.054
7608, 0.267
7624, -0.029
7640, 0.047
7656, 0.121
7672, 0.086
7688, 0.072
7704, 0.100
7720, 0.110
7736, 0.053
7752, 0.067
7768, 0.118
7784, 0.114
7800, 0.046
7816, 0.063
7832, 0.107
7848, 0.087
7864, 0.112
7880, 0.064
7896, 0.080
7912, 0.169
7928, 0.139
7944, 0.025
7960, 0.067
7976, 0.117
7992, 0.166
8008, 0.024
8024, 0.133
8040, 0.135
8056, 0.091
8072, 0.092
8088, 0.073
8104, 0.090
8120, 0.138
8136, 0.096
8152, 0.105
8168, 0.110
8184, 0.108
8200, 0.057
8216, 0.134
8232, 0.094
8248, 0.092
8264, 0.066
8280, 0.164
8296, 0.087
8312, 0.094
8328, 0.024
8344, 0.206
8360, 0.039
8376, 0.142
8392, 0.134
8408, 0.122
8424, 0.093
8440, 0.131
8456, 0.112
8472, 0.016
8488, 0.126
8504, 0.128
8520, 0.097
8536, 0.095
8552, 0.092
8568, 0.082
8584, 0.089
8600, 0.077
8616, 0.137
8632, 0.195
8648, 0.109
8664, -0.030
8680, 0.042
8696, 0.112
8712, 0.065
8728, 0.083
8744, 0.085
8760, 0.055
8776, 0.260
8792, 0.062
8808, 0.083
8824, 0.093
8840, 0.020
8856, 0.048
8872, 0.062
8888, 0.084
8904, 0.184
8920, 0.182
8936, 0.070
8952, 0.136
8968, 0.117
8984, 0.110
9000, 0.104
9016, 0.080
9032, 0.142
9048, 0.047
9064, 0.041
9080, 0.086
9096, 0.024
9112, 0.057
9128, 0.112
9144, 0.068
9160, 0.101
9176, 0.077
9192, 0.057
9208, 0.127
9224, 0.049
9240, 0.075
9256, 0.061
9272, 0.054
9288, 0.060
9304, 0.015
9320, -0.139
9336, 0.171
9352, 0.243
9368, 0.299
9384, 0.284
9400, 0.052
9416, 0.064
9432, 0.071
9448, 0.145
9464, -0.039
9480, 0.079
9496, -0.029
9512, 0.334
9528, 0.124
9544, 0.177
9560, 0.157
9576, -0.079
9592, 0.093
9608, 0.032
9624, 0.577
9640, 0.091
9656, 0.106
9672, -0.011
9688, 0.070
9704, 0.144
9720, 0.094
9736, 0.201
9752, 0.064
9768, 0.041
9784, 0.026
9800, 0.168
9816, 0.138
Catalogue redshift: 0.92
